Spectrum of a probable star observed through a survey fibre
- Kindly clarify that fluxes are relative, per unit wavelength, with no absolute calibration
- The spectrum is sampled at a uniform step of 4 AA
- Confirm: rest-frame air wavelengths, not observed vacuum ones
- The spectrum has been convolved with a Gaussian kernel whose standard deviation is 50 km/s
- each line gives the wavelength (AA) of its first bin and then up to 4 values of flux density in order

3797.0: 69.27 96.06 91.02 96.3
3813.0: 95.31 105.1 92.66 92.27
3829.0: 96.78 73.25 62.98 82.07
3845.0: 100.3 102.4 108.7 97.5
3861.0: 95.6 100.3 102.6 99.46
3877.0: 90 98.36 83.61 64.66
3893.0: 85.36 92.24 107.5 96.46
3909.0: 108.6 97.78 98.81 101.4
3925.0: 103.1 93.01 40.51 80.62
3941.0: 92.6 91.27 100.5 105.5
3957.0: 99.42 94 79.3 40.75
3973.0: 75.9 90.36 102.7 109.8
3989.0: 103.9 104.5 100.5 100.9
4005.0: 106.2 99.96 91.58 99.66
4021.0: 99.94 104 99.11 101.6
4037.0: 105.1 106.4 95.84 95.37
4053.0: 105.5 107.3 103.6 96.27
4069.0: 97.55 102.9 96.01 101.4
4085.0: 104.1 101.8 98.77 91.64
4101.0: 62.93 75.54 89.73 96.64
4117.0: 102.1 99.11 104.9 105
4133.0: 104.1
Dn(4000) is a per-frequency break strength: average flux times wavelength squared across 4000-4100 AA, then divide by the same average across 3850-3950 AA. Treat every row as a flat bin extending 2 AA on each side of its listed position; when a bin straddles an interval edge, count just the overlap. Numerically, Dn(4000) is 1.2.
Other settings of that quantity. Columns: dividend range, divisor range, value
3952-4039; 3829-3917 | 1.10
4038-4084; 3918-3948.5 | 1.23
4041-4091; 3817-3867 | 1.22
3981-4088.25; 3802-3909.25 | 1.19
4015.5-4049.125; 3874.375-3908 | 1.20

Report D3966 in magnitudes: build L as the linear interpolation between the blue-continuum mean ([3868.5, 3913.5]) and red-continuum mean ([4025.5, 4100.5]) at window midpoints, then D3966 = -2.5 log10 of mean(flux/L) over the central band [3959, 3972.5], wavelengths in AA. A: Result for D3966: 0.32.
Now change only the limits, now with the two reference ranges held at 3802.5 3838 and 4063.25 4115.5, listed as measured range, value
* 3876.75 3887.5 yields 0.02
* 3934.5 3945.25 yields 0.08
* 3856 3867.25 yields -0.08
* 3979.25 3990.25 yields -0.15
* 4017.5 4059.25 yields -0.10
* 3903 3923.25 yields -0.10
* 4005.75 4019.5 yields -0.06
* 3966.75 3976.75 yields 0.39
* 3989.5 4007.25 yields -0.12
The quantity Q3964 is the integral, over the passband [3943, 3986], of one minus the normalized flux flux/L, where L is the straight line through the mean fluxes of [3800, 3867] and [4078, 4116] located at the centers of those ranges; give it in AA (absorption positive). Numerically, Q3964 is 1.4 AA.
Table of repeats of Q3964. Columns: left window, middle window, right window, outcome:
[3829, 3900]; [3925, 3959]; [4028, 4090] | 2.25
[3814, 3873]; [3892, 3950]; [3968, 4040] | 1.79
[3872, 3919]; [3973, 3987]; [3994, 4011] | 0.40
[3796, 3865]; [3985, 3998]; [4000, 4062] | -0.61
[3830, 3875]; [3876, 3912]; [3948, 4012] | 0.61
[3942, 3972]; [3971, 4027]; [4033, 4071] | -3.51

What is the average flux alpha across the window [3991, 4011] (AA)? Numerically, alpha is 102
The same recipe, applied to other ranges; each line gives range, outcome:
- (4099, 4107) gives 69.2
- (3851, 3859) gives 103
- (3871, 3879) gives 94.7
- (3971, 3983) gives 89.7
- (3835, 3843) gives 72.5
